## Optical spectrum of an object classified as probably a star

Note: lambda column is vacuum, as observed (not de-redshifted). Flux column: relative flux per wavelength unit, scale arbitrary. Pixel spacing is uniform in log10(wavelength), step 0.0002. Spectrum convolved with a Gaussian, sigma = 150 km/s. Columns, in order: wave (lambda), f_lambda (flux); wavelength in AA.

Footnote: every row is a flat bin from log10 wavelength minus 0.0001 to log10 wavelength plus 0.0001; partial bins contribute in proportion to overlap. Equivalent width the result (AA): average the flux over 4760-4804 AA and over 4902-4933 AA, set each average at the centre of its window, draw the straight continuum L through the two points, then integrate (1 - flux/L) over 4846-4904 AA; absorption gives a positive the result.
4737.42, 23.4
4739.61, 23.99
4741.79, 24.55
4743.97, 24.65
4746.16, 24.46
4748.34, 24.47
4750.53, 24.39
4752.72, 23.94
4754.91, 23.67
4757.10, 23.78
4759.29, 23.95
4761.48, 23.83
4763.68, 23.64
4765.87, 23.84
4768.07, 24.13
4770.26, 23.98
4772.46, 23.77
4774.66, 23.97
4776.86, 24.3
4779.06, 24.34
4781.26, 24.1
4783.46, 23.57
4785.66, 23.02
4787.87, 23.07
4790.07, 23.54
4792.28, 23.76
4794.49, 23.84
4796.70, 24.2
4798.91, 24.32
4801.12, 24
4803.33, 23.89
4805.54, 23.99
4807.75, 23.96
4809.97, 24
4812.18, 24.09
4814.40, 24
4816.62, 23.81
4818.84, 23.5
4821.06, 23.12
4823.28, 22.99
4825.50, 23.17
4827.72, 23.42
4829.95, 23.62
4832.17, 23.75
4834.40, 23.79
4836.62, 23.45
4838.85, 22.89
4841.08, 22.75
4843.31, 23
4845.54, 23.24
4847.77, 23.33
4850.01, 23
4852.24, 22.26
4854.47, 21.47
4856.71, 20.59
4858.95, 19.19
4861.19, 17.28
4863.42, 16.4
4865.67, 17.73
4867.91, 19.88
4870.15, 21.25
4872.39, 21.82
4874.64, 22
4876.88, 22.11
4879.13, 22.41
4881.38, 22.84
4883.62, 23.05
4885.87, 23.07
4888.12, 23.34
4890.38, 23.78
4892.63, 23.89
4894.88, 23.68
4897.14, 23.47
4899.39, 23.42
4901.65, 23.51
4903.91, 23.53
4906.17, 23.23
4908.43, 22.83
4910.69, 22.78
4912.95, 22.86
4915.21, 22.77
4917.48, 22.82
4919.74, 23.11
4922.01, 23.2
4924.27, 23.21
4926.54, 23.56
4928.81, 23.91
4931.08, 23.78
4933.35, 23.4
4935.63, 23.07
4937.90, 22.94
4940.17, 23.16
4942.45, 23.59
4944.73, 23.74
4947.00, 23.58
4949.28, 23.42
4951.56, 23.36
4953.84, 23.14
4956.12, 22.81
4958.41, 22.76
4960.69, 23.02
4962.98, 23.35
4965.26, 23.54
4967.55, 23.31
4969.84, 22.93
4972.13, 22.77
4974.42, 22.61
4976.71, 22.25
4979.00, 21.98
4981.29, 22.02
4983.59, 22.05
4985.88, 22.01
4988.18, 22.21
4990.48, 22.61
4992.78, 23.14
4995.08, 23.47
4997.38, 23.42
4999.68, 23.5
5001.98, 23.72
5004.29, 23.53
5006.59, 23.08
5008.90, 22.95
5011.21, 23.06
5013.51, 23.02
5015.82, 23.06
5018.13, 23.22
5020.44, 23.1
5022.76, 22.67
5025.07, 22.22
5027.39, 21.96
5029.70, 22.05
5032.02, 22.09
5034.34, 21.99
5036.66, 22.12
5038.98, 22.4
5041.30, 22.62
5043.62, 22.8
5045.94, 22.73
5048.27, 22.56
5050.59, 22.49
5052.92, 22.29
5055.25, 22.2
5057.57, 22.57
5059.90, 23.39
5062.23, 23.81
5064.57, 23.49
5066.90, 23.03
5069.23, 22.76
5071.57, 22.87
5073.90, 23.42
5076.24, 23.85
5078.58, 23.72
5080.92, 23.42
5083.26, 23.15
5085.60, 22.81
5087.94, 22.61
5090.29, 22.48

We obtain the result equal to 3.88 AA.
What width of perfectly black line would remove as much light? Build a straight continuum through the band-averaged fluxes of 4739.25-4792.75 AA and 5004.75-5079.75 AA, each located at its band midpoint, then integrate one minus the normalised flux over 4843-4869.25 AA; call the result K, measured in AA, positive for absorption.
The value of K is 3.4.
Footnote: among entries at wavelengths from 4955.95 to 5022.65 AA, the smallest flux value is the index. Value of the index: 21.98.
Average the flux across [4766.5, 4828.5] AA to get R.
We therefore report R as 23.8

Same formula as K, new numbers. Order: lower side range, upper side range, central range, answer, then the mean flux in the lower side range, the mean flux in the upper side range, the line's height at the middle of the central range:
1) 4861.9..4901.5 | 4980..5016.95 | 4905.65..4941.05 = -1.3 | 22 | 22.9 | 22.3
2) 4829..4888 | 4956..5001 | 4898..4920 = -0.9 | 21.8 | 22.8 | 22.2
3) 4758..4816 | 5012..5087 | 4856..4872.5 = 3.1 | 23.9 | 22.8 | 23.6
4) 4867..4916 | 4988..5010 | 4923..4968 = -0.6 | 22.8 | 23.2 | 23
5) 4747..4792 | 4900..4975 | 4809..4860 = 1.4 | 23.9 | 23.2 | 23.6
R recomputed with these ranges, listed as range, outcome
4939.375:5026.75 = 23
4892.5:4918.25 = 23.2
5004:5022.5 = 23.1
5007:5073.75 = 22.7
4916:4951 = 23.4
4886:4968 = 23.3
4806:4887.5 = 22.3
